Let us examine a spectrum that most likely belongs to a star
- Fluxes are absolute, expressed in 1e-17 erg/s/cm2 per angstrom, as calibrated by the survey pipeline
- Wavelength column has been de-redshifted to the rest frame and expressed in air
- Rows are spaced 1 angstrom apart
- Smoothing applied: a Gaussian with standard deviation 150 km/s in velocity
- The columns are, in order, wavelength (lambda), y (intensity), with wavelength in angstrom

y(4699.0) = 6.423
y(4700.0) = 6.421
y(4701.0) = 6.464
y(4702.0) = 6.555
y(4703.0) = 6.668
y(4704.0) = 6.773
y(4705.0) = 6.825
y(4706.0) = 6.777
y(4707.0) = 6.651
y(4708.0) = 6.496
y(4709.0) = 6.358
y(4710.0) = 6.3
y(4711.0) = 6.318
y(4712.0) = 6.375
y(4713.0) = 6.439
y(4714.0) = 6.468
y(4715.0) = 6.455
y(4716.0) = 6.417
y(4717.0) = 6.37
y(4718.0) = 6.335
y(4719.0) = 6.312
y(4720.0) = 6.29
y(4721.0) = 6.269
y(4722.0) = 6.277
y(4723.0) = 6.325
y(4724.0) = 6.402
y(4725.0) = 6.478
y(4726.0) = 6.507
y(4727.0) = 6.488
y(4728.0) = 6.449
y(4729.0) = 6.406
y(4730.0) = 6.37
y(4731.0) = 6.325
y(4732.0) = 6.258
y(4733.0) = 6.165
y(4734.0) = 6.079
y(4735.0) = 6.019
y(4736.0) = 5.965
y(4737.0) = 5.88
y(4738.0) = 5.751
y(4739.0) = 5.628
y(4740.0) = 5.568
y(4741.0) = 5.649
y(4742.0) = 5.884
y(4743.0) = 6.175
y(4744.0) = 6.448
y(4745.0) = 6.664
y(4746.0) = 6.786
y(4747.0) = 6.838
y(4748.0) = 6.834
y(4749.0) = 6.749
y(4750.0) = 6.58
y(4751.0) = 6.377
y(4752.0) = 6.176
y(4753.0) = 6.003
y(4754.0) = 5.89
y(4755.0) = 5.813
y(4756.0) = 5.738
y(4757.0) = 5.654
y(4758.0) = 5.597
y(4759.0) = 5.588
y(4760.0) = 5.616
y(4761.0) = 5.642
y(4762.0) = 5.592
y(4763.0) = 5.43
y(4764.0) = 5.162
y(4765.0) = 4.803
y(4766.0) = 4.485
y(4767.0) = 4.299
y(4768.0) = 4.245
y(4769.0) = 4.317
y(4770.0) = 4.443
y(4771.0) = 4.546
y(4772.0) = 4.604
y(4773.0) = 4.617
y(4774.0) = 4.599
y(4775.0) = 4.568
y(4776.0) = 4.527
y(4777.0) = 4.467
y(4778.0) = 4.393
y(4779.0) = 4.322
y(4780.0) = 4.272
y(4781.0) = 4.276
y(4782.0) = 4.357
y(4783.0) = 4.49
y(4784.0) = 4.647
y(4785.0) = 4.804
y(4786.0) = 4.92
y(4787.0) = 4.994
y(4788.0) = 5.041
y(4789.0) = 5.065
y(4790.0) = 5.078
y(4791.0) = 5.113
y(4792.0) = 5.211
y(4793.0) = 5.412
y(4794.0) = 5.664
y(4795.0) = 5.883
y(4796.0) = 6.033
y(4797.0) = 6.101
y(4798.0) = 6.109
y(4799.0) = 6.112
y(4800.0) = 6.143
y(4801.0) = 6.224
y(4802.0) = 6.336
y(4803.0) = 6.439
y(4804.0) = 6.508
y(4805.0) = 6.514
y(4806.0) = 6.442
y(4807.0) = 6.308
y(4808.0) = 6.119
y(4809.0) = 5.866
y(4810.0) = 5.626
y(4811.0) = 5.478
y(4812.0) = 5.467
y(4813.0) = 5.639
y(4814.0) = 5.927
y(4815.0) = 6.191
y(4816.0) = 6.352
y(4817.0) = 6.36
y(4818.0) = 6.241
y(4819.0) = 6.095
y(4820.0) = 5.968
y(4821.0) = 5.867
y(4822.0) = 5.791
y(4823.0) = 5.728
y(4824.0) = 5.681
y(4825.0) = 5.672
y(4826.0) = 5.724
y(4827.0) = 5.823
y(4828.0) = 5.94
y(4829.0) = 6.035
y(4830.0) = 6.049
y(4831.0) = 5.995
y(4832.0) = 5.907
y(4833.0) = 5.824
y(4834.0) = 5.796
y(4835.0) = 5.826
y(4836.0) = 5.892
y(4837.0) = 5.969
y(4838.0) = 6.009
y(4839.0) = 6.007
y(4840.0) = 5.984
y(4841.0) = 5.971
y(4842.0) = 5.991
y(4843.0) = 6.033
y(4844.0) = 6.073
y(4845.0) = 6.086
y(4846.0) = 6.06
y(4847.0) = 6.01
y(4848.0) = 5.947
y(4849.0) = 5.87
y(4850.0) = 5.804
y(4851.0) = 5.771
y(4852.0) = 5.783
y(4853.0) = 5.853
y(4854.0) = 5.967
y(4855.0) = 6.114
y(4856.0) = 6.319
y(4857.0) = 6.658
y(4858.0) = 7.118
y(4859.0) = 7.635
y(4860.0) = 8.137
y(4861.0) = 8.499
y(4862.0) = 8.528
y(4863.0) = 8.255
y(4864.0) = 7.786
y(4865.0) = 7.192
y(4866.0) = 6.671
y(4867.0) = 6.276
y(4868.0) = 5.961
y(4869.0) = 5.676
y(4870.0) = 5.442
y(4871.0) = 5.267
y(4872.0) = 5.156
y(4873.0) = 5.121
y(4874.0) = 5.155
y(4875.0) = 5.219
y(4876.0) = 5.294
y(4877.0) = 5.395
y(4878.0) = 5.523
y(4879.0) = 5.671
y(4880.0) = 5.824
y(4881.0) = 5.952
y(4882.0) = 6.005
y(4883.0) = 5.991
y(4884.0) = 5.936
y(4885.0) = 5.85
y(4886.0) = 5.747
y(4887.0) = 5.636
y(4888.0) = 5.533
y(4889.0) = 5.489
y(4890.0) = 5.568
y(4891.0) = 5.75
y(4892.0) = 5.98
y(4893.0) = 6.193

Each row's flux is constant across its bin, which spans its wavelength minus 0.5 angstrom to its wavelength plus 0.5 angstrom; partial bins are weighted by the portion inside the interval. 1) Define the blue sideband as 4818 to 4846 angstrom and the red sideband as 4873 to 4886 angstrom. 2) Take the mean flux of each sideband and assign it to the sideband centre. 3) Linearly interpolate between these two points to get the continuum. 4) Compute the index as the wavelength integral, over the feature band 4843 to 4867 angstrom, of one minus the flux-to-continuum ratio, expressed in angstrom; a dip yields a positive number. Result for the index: -3.7 angstrom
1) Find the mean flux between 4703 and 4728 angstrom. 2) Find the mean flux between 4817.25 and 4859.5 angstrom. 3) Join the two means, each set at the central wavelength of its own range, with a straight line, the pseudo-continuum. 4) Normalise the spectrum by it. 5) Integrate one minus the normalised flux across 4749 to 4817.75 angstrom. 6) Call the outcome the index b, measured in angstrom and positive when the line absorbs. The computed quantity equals 8.8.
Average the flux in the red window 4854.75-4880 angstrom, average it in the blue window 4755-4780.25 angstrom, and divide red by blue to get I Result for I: 1.3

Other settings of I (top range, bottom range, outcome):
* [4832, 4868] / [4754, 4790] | 1.32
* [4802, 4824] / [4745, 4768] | 1.04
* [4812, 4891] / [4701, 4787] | 1.05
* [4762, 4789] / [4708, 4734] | 0.73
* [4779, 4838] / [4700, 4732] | 0.88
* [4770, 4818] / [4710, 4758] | 0.87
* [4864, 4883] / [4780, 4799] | 1.11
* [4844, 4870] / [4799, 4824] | 1.09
